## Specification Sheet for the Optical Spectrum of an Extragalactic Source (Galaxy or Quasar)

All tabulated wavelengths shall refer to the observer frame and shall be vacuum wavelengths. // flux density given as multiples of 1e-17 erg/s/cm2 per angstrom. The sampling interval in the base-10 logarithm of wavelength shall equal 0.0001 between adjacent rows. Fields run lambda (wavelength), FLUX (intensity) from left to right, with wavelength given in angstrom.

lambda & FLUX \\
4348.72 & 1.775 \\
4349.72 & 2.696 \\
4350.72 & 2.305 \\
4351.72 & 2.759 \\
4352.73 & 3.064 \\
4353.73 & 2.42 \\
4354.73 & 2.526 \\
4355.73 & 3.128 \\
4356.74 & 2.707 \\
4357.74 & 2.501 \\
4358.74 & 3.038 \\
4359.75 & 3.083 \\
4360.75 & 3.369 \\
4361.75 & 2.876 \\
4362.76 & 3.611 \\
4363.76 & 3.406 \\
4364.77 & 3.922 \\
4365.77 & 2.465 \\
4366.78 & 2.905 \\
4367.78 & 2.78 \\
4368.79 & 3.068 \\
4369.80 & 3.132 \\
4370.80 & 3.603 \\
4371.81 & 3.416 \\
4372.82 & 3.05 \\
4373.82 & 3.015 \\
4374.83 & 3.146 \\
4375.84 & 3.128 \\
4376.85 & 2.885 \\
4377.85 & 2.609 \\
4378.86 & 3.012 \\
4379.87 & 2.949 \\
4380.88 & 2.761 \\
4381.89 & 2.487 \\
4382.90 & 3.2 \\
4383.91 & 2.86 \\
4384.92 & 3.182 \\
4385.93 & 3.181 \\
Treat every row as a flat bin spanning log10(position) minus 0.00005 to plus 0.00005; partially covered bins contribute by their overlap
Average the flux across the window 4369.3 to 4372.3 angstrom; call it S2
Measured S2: 3.39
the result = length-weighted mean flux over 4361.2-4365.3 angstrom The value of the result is 3.45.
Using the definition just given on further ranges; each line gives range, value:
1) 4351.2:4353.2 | 2.89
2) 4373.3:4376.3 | 3.1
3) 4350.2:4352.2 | 2.54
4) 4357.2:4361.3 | 3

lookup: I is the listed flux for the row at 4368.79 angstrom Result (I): 3.068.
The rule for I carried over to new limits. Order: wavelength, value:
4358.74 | 3.038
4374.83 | 3.146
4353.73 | 2.42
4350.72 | 2.305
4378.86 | 3.012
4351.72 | 2.759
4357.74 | 2.501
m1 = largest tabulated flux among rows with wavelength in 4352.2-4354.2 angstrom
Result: 3.064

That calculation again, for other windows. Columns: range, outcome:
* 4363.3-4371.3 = 3.922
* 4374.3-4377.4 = 3.146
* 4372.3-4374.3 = 3.05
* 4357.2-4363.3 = 3.611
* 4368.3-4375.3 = 3.603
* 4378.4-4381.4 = 3.012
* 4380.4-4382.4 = 2.761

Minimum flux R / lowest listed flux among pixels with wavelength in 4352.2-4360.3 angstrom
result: 2.42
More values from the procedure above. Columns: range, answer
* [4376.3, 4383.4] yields 2.487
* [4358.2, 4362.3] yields 2.876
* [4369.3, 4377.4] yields 2.885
